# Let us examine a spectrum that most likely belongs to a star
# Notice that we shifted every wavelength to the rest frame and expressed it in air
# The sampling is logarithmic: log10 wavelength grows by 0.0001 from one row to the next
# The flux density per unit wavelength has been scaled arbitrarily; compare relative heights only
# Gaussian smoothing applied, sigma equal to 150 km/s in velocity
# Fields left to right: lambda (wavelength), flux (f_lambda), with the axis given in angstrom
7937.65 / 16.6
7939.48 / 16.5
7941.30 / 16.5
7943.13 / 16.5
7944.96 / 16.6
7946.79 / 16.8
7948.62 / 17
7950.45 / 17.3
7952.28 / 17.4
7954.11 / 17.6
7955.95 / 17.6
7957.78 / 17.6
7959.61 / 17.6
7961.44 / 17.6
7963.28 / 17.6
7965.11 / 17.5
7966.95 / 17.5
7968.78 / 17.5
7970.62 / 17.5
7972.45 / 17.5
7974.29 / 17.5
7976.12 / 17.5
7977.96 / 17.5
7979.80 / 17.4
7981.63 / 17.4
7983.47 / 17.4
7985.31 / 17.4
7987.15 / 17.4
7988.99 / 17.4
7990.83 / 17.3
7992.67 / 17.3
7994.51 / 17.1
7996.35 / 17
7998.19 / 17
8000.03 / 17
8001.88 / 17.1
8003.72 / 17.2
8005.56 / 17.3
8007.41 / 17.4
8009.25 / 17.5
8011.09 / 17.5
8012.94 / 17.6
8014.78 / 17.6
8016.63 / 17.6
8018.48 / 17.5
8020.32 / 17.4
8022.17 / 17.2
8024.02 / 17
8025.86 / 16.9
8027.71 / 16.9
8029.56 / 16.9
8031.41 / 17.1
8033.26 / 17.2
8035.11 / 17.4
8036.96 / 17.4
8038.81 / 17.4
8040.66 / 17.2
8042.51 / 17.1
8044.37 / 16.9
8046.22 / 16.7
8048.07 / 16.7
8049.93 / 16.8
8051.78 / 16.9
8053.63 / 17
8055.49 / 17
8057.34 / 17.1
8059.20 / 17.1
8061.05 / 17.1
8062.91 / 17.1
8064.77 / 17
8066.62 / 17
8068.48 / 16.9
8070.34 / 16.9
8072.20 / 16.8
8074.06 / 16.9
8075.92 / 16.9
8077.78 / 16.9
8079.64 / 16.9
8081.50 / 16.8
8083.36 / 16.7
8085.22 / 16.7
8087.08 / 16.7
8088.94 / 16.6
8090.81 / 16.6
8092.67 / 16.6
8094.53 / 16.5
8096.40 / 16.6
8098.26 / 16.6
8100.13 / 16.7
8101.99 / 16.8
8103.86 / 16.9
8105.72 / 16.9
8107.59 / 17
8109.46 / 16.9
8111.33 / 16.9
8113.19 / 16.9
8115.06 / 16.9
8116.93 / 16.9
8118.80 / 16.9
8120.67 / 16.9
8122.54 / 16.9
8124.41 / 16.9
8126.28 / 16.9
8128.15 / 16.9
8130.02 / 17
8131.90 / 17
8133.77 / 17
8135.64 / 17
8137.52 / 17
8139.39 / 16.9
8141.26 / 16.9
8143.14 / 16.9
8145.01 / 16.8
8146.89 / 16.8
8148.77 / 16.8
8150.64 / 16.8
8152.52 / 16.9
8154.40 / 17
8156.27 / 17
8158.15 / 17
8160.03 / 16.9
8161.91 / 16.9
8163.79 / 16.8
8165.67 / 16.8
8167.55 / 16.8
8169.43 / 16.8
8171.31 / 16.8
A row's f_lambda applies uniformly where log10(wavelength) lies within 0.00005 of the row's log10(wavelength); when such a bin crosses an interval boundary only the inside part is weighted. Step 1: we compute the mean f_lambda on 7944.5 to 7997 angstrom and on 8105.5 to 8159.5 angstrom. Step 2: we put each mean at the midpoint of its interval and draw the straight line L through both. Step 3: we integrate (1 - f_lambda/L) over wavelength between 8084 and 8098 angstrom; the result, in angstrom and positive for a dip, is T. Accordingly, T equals 0.3 angstrom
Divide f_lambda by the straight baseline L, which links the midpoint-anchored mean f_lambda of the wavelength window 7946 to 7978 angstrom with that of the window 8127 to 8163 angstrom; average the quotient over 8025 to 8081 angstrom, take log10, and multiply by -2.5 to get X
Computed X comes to 0.01 mag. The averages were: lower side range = 17.5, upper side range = 16.9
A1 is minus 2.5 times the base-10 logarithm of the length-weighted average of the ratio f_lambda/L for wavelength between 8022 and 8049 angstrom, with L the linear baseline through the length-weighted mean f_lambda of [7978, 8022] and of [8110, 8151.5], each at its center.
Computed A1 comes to 0.01 mag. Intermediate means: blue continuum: 17.3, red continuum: 16.9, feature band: 17.1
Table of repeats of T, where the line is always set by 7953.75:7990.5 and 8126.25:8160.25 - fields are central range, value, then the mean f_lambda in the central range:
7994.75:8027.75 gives 0.2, 17.3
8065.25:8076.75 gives 0.2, 16.9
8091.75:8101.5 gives 0.3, 16.6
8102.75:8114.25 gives 0.1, 16.9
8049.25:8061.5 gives 0.2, 17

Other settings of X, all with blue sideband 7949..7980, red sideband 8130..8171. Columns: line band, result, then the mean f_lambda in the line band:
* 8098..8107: 0.02 mag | 16.8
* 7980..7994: 0.00 mag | 17.4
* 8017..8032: 0.01 mag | 17.1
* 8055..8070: 0.01 mag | 17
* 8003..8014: 0.00 mag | 17.4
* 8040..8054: 0.02 mag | 16.9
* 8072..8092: 0.02 mag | 16.8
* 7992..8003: 0.02 mag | 17.1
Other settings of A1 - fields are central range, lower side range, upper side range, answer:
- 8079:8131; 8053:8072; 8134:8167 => 0.01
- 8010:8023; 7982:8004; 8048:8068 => -0.02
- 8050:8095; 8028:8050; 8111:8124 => 0.01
